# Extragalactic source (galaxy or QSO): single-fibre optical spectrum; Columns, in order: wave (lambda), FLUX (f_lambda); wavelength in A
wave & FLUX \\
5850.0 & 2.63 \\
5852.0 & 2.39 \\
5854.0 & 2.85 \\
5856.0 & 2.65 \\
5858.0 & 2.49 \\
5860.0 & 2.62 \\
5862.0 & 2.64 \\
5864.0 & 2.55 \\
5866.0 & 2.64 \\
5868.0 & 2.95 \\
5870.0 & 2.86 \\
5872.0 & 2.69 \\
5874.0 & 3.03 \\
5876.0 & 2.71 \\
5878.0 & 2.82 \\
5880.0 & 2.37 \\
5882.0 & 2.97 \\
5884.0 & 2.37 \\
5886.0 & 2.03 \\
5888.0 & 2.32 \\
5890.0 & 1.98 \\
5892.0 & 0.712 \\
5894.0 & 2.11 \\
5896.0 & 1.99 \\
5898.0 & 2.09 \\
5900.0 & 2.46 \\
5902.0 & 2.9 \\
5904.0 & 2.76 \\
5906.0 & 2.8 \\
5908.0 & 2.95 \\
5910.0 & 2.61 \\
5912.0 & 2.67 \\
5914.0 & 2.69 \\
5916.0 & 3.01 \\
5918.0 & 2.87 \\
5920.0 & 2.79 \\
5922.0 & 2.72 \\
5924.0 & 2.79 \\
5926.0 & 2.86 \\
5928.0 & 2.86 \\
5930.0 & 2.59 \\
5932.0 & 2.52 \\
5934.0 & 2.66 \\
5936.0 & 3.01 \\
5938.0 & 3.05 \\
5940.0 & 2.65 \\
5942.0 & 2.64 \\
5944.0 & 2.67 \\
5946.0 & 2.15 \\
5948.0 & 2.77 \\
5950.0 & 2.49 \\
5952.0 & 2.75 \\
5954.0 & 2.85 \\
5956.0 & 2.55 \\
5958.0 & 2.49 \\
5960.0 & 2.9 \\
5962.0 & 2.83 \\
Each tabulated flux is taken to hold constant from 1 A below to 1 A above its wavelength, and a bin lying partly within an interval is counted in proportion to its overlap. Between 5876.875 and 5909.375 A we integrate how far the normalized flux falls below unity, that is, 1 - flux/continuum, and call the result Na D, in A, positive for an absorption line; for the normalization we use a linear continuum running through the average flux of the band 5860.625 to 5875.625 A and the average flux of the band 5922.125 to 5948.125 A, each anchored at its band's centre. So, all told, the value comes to 4.6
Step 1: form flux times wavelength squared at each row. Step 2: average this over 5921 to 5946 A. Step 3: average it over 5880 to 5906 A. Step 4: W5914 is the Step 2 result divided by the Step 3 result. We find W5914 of 1.23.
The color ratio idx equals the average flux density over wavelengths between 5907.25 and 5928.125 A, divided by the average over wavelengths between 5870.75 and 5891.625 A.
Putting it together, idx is 1.1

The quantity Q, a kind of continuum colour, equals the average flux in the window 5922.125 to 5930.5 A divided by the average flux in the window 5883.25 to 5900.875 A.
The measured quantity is 1.4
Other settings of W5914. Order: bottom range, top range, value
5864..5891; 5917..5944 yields 1.09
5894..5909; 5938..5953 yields 1.05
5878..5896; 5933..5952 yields 1.28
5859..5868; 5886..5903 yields 0.79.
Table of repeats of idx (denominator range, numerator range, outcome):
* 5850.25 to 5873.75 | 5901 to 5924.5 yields 1.04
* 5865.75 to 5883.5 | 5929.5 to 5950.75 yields 0.96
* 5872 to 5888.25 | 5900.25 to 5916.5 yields 1.07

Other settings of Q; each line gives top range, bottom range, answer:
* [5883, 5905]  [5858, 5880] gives 0.79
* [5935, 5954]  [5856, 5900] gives 1.11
